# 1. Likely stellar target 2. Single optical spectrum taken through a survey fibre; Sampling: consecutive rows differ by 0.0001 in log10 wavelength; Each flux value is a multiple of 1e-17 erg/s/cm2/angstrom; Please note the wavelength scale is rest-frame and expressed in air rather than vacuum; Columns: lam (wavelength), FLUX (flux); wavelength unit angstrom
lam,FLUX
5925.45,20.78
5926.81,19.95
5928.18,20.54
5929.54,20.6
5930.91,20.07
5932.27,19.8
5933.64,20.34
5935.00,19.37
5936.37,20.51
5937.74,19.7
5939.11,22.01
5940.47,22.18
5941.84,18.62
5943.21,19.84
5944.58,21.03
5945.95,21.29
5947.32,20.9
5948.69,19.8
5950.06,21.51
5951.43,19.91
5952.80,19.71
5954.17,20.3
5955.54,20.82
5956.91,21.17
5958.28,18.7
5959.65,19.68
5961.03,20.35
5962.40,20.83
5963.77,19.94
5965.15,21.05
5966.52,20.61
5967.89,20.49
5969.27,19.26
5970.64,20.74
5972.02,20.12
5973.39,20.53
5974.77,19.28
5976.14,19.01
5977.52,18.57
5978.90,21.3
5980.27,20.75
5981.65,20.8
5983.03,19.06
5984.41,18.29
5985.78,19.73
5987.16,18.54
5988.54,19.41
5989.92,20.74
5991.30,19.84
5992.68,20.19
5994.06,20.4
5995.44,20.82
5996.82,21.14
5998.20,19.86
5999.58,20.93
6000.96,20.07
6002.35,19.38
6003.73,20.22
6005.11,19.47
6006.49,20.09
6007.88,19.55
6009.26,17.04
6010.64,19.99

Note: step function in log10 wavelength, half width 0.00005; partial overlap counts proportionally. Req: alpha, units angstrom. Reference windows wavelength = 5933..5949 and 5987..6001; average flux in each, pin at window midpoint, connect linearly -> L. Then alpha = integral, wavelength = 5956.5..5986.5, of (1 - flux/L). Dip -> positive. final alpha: 0.51 angstrom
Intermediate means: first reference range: 20.5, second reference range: 20.2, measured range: 20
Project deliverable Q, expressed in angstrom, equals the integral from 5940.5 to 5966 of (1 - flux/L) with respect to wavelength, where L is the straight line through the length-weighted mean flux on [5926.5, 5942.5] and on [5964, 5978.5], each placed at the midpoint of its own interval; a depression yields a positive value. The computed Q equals -0.3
